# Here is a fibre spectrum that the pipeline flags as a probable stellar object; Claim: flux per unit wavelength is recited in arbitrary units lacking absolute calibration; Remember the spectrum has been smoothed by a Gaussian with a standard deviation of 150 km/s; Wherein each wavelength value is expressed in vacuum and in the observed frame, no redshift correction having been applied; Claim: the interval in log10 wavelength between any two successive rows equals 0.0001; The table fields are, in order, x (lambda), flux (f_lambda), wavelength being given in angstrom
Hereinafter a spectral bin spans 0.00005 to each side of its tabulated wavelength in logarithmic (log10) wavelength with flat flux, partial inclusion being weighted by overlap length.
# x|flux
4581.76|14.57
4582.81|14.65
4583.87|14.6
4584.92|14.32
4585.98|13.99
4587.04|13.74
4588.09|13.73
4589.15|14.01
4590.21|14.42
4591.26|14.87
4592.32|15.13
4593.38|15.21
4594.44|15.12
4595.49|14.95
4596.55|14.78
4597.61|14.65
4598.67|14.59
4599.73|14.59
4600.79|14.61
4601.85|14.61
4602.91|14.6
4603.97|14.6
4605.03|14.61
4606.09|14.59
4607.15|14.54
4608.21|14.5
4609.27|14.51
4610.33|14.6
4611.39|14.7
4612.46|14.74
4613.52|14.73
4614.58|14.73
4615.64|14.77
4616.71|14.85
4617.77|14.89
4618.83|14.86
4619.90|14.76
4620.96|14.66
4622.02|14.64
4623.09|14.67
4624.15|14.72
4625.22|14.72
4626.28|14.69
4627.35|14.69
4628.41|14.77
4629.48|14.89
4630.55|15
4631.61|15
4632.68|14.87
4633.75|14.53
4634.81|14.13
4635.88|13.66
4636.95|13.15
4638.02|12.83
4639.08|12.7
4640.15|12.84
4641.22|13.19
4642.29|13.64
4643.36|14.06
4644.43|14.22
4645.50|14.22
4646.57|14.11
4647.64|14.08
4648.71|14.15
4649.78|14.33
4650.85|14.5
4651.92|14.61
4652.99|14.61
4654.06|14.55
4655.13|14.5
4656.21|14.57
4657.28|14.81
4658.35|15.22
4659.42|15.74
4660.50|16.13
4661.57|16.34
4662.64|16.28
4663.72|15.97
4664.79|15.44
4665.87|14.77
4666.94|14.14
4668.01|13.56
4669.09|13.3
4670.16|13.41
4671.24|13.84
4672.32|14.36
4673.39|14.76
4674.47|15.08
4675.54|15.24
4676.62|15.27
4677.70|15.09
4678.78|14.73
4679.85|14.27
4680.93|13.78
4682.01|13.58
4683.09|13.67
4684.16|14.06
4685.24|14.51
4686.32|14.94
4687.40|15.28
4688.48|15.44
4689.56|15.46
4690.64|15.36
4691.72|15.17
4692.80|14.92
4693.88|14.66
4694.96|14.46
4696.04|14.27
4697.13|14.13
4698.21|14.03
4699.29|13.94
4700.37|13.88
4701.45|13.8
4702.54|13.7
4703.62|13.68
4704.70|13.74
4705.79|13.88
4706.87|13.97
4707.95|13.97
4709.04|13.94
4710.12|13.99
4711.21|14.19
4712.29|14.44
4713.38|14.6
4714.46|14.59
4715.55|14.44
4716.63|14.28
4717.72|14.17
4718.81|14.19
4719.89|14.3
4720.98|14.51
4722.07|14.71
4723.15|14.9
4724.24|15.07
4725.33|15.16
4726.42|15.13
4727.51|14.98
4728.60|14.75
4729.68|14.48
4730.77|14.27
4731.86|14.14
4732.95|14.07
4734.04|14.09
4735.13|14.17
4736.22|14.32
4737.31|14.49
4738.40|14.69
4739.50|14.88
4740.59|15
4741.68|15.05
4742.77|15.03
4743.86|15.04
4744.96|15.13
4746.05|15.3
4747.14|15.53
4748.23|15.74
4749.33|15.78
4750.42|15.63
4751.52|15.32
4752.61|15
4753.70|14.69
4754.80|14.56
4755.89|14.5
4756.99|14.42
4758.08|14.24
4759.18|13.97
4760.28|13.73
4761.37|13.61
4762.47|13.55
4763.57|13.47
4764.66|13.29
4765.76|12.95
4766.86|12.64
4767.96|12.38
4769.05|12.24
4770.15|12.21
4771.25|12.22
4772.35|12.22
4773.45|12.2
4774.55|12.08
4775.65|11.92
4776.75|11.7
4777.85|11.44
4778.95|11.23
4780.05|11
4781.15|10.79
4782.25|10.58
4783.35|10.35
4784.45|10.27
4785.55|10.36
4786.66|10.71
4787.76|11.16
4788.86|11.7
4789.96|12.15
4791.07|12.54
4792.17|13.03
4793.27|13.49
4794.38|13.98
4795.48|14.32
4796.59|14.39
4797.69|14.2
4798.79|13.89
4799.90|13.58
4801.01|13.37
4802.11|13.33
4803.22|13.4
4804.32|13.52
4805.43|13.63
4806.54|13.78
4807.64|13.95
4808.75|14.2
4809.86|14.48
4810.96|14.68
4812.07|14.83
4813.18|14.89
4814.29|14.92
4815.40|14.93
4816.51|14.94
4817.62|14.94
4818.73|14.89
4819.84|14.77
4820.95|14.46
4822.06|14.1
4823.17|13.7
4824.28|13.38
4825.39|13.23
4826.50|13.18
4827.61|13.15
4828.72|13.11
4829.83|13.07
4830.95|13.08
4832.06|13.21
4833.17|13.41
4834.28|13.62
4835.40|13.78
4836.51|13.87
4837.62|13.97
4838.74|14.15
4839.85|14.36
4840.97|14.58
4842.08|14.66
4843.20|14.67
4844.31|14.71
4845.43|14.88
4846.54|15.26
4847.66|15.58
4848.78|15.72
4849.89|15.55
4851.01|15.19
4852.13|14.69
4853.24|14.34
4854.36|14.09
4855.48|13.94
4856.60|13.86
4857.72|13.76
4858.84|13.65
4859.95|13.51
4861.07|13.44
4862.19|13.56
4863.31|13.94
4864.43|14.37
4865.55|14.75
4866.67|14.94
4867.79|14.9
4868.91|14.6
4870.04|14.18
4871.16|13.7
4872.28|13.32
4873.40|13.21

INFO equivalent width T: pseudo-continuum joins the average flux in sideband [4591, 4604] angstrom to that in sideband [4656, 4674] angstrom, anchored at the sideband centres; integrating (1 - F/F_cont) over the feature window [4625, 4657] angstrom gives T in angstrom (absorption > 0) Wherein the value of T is 1.4 angstrom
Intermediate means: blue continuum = 14.8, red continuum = 14.9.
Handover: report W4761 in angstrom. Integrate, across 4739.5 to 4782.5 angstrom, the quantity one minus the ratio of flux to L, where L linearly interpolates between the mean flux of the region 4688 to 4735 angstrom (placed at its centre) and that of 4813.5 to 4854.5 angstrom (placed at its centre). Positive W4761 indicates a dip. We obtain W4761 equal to 2.41 angstrom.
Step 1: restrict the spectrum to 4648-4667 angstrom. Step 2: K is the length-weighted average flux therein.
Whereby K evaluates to 15.1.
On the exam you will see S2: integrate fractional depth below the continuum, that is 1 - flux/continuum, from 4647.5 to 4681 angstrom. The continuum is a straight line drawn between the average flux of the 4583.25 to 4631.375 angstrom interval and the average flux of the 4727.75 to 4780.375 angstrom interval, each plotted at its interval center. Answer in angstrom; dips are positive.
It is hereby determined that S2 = -1.0 angstrom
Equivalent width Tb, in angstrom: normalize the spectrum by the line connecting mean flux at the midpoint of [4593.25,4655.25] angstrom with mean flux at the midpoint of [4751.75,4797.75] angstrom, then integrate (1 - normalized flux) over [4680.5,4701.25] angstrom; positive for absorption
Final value -1.3 angstrom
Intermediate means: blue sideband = 14.4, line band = 14.5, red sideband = 12.7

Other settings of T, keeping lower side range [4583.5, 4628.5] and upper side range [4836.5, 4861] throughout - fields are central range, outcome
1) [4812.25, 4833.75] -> 0.78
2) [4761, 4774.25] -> 1.65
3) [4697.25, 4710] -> 0.61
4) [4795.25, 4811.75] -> 0.68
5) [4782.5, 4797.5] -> 2.40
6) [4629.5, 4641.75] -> 0.64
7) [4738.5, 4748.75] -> -0.43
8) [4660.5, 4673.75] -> -0.13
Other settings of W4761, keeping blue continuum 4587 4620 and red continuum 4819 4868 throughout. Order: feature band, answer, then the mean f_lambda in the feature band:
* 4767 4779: 1.9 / 12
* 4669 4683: 0.1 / 14.4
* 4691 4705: 0.2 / 14.2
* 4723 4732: -0.2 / 14.8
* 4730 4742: -0.1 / 14.5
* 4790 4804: 0.7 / 13.6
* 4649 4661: -0.3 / 14.9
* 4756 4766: 0.4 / 13.7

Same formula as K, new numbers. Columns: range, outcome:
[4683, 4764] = 14.5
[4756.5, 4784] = 12.4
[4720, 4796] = 13.5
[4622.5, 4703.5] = 14.5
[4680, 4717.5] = 14.3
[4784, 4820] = 13.5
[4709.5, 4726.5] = 14.5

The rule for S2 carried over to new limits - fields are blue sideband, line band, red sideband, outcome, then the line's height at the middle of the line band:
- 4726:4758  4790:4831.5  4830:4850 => 1.66 angstrom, 14.5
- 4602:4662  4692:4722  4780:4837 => -0.39 angstrom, 14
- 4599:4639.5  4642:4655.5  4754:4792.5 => -0.17 angstrom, 14.1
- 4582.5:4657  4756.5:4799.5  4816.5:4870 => 5.38 angstrom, 14.3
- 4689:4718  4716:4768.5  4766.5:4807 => -4.27 angstrom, 13.4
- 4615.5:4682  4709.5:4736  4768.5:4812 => -1.90 angstrom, 13.5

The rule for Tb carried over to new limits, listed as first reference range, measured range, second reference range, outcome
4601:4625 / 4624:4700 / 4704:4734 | 0.2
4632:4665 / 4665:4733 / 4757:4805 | -3.4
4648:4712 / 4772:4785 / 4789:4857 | 2.7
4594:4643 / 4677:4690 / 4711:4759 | 0.0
